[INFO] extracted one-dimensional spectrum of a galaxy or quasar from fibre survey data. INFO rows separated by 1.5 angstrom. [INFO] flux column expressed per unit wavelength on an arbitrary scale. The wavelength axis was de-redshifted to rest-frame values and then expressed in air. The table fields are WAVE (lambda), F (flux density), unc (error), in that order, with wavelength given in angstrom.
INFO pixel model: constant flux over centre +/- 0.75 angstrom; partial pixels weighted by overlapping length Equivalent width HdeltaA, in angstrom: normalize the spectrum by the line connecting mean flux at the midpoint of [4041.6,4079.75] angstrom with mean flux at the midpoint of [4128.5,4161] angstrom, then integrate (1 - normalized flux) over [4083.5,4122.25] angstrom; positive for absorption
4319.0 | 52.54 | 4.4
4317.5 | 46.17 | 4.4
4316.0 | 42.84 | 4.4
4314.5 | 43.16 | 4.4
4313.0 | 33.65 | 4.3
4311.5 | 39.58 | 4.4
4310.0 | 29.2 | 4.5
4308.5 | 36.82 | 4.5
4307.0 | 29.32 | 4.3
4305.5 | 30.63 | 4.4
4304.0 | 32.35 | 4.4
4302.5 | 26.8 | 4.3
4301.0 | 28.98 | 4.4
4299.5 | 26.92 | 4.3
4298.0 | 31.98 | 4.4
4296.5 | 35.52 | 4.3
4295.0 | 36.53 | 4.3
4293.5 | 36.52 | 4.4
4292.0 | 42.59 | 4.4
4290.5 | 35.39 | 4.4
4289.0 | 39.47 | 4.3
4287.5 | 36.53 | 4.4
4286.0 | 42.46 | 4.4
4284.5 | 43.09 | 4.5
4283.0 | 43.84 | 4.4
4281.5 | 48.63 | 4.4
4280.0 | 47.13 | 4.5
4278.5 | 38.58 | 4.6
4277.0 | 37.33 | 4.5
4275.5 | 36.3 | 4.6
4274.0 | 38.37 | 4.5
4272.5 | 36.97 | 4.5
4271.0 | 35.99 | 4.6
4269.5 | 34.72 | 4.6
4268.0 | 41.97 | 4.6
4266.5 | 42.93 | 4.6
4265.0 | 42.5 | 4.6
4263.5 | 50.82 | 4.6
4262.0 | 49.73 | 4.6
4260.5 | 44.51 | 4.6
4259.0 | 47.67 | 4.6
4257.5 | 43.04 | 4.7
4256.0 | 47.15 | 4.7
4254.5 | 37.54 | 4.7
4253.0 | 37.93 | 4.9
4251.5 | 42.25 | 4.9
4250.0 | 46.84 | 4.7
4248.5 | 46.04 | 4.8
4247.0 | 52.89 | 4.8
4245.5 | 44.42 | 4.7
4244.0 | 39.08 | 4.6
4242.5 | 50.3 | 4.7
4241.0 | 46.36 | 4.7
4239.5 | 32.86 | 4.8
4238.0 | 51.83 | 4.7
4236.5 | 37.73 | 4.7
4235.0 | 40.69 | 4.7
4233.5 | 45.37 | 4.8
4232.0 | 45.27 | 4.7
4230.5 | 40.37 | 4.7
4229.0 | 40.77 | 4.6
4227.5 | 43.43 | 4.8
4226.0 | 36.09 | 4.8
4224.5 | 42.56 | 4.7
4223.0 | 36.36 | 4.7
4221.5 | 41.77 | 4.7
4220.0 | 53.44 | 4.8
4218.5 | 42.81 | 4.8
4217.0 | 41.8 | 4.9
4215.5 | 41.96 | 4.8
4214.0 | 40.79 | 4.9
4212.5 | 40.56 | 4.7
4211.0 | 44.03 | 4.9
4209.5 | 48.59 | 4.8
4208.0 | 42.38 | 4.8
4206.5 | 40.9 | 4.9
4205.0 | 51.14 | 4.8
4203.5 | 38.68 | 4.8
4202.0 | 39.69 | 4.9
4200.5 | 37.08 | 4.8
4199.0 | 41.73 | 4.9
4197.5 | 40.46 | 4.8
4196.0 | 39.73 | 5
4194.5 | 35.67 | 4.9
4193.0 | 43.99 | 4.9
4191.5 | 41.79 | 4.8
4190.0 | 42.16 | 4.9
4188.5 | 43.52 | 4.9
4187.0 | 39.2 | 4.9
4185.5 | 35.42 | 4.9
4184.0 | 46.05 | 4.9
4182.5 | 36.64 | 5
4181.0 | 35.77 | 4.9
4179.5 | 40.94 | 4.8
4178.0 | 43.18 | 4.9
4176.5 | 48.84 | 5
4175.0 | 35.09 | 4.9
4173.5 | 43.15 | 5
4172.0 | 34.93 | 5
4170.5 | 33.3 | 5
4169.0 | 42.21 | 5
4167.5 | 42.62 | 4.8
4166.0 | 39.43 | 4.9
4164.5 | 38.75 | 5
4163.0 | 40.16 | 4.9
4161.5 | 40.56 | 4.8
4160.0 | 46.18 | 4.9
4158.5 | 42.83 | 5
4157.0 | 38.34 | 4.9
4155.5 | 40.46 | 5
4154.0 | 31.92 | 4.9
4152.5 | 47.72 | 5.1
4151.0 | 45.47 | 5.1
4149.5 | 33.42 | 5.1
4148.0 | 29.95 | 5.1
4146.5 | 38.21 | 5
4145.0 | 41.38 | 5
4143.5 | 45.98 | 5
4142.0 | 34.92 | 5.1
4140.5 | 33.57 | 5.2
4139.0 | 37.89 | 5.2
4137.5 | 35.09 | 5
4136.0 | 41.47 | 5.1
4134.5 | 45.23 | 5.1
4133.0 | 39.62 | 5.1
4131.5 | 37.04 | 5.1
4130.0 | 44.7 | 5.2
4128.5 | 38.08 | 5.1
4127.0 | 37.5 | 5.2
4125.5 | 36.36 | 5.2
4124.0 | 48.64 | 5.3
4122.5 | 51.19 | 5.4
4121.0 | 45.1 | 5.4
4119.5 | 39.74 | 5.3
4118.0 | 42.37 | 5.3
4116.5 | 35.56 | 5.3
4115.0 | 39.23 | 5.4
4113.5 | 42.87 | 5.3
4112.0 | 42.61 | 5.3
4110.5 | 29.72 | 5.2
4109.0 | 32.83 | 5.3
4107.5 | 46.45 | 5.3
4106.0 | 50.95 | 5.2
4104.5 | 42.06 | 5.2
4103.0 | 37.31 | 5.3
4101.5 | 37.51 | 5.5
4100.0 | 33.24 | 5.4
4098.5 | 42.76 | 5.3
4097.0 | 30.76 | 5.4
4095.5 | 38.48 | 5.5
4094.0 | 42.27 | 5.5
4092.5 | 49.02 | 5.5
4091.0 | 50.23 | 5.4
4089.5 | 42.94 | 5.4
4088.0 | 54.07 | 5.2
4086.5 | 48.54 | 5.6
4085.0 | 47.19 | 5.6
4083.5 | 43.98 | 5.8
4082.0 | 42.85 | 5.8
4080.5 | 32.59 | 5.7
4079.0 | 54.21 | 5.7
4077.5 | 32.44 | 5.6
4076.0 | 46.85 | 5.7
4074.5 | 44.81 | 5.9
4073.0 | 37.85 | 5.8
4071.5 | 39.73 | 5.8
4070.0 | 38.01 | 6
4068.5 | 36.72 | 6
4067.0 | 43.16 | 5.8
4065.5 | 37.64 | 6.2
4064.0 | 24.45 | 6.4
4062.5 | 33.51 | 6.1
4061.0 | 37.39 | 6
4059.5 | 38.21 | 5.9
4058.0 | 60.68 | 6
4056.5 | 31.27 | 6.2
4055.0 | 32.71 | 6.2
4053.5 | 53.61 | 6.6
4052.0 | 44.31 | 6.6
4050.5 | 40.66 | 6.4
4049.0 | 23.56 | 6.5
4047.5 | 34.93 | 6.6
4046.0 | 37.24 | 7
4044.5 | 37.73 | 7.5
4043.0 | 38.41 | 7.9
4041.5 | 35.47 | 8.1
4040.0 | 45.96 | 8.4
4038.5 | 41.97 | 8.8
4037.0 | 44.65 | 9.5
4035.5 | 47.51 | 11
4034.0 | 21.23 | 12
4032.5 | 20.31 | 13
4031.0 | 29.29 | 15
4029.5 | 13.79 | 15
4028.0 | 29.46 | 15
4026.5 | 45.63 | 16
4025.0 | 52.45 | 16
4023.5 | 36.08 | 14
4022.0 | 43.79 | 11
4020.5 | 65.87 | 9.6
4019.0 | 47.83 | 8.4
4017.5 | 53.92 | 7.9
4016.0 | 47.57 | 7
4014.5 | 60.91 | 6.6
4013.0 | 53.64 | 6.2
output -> -2.5 angstrom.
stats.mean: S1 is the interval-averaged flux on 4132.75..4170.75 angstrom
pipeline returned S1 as 39.6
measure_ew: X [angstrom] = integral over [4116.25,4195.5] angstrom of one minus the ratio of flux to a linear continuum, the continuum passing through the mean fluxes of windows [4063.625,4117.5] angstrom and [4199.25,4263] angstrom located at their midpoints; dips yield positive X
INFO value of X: 3.4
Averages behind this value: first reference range 41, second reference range 43.2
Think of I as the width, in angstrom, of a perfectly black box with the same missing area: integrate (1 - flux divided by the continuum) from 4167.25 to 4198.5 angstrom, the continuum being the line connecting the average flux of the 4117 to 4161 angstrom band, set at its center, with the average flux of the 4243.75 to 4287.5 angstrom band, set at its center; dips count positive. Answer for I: 0.7 angstrom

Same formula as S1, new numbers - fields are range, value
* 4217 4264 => 43.7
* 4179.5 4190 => 39.7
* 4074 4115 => 42.1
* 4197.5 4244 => 42.5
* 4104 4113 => 40.8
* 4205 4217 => 43.2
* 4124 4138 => 40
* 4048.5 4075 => 38.9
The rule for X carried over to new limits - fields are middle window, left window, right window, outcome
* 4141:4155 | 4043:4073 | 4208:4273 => 0.6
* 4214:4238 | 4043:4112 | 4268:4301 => -2.2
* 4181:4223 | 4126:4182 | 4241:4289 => -0.7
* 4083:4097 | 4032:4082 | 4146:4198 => -2.3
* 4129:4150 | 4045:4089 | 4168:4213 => 1.1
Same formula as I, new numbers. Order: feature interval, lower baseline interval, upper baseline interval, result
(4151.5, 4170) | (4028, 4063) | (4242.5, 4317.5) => -1.35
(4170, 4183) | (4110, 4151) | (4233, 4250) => 0.75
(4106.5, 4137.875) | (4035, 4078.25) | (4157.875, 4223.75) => -0.33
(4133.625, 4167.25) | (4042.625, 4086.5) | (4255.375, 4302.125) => 0.24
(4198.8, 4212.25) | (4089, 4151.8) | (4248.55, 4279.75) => -0.48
